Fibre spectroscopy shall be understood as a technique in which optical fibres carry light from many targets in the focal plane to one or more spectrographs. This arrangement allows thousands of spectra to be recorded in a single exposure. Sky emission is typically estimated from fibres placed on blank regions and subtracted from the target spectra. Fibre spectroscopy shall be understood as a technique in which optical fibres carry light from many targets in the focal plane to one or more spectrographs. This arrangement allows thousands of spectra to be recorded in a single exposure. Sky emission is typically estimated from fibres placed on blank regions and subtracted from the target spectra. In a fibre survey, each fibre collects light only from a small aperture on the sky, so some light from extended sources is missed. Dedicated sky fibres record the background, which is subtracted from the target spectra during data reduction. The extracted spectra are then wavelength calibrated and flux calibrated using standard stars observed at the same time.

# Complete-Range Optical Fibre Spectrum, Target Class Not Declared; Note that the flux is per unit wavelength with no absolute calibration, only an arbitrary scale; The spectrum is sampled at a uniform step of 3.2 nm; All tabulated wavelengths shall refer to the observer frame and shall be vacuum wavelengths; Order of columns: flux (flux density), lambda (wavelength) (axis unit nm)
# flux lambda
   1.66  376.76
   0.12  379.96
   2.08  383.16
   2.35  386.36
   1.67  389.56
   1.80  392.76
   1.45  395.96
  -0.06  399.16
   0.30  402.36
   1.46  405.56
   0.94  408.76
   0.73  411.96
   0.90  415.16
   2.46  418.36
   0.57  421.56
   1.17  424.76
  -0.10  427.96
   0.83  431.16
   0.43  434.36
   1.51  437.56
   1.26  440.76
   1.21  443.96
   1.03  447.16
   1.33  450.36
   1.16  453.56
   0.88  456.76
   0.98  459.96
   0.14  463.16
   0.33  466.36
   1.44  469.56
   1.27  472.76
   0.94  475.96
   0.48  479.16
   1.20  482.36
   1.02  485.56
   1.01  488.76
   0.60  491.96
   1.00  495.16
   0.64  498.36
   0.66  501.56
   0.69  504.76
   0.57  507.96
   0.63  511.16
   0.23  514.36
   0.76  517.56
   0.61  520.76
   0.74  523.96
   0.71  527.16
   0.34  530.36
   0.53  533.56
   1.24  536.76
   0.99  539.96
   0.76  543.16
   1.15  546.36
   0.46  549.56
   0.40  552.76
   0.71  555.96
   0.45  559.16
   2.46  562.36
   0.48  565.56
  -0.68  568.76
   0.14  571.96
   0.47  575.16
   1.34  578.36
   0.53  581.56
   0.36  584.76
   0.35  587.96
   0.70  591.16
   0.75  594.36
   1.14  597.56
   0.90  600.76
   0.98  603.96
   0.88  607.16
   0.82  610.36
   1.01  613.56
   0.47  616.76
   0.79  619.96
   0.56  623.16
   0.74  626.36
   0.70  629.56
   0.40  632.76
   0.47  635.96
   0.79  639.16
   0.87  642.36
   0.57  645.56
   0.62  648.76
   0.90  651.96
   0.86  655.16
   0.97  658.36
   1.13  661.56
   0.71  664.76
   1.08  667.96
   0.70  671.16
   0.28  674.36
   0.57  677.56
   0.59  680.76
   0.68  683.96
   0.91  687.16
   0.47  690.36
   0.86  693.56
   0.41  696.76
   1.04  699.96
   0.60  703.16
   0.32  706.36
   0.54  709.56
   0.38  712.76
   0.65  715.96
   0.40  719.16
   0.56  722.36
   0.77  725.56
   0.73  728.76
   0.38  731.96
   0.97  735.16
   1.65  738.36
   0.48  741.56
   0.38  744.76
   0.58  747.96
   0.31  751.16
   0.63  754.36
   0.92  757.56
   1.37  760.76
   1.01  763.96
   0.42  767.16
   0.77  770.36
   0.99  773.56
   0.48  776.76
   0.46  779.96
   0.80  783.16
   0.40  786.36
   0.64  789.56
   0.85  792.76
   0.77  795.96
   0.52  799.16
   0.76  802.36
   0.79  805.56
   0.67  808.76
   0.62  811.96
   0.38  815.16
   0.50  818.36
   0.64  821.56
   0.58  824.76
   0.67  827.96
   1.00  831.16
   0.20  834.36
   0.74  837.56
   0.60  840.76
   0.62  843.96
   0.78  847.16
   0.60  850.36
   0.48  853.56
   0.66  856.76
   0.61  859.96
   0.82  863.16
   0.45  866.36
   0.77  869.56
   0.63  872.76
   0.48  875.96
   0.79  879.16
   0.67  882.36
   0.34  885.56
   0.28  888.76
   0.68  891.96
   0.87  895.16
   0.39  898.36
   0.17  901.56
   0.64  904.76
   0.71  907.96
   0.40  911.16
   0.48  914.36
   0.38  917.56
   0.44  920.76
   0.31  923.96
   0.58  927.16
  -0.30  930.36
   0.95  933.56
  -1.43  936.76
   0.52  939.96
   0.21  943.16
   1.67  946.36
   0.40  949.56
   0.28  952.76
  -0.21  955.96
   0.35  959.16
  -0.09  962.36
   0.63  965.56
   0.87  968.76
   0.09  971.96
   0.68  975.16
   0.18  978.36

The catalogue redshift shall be 0.13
